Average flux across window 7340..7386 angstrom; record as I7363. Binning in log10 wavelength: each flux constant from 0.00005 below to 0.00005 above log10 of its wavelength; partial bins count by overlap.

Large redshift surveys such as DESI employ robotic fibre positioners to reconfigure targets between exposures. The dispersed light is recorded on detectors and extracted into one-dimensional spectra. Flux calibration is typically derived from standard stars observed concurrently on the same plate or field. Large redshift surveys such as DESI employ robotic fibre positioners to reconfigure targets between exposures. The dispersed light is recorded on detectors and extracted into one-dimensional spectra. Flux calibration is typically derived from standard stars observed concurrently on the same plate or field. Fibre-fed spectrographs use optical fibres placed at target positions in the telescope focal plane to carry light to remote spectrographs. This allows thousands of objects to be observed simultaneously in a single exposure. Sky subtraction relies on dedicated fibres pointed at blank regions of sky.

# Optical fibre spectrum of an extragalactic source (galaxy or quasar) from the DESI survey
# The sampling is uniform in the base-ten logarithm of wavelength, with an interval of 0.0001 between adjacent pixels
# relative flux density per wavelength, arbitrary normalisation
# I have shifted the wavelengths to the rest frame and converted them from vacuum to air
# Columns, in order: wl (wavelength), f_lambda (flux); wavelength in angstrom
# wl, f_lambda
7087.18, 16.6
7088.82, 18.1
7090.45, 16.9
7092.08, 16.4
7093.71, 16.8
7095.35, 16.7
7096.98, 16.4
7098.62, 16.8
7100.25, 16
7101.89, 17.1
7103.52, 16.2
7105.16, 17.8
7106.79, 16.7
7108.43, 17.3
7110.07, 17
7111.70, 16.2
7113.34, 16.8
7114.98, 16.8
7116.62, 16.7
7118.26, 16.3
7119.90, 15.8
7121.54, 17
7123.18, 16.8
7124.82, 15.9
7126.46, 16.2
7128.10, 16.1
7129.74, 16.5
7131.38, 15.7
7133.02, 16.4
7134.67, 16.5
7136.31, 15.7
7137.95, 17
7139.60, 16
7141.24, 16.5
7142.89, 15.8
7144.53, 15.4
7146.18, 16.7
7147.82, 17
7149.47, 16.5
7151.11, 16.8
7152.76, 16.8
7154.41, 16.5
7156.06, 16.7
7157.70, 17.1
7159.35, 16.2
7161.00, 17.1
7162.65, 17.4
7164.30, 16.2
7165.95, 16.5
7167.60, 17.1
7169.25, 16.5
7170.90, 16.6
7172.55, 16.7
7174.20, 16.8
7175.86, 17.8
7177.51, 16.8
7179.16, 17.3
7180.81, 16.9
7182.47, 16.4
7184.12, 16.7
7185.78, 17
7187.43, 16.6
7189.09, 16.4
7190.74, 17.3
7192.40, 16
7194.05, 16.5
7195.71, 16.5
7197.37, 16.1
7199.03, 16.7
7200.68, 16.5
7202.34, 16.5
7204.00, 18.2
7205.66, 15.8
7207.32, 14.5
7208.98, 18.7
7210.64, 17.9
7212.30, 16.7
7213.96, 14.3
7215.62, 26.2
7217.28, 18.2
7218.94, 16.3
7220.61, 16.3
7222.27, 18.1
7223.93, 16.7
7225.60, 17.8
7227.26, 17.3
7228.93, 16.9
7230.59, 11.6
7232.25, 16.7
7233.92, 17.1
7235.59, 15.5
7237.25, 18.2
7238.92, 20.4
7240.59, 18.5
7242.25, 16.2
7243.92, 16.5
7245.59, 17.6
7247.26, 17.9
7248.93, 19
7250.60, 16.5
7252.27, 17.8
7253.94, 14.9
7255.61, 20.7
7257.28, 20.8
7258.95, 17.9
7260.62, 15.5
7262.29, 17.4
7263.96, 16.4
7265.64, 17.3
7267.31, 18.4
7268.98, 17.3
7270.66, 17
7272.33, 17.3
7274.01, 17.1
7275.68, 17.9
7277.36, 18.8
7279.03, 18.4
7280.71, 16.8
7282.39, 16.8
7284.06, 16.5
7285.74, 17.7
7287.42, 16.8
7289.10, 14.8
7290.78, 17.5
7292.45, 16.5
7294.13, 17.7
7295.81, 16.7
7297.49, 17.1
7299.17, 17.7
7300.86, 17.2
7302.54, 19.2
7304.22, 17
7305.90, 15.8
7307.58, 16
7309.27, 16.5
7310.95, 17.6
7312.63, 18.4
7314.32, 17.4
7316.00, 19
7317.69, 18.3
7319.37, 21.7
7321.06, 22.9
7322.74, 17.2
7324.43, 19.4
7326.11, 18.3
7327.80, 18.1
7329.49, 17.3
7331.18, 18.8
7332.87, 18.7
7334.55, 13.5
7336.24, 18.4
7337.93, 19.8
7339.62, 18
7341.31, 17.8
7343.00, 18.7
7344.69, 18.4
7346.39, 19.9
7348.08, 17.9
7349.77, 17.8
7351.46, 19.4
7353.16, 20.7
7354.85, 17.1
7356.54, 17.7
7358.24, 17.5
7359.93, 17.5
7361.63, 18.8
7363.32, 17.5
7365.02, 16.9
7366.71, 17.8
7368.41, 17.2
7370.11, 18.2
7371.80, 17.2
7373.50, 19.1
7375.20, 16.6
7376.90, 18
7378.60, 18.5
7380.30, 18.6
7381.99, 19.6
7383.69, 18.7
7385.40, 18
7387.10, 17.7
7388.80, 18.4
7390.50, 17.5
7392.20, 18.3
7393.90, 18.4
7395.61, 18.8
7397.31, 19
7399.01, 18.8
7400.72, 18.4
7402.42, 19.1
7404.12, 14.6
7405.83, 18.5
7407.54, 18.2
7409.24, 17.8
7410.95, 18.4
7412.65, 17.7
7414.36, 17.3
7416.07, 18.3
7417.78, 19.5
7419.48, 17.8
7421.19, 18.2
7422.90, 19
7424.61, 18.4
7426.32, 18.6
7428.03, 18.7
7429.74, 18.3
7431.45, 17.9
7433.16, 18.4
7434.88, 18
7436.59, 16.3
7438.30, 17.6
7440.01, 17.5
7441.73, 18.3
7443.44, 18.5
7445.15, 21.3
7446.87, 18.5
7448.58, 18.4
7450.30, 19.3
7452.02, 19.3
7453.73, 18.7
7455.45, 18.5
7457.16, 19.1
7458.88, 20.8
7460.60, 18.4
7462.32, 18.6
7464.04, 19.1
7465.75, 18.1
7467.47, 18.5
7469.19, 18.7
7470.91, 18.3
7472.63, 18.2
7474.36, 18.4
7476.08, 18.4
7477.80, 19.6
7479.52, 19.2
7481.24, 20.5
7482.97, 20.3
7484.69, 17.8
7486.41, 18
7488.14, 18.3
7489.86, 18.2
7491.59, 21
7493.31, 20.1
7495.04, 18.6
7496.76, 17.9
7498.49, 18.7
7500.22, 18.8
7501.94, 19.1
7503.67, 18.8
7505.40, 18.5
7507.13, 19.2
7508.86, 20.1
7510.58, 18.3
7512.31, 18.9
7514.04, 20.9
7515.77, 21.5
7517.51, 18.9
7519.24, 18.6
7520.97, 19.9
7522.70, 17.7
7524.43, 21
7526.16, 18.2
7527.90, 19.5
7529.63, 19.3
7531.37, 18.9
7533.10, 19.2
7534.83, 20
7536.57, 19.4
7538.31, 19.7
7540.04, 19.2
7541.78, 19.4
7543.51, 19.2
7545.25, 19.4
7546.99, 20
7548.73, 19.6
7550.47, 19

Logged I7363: 18.2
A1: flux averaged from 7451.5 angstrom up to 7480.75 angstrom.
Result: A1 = 18.8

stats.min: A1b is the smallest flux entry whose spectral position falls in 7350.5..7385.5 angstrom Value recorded 16.6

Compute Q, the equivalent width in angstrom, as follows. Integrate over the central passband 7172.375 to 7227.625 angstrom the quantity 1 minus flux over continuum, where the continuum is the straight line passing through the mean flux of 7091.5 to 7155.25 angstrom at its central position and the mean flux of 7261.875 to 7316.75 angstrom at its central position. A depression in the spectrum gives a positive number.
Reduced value -0.72 angstrom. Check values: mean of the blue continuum 16.5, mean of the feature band 17.1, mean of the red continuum 17.3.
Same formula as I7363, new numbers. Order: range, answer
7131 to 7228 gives 16.8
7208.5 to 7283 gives 17.5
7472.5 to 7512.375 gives 19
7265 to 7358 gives 17.9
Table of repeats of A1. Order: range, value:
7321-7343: 18.2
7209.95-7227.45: 17.8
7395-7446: 18.2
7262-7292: 17.2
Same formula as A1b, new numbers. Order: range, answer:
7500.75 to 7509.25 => 18.5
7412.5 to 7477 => 16.3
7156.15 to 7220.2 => 14.3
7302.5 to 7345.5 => 13.5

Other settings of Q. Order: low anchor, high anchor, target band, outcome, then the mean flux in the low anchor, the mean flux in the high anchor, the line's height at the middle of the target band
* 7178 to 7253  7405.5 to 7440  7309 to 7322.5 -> -1.1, 17.1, 18.1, 17.6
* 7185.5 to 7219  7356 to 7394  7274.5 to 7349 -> -0.7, 17.1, 18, 17.7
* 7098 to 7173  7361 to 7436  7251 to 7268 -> -0.4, 16.6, 18.1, 17.3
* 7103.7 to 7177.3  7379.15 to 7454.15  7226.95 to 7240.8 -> 0.3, 16.6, 18.3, 17.2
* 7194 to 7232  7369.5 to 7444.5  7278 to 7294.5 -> 0.4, 17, 18.2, 17.4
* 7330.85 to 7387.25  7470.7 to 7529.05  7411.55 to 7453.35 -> 0.6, 18.1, 19.1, 18.6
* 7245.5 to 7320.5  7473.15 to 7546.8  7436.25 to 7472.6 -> 0.2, 17.5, 19.2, 18.8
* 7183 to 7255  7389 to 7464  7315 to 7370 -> -1.6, 17.1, 18.4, 17.9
